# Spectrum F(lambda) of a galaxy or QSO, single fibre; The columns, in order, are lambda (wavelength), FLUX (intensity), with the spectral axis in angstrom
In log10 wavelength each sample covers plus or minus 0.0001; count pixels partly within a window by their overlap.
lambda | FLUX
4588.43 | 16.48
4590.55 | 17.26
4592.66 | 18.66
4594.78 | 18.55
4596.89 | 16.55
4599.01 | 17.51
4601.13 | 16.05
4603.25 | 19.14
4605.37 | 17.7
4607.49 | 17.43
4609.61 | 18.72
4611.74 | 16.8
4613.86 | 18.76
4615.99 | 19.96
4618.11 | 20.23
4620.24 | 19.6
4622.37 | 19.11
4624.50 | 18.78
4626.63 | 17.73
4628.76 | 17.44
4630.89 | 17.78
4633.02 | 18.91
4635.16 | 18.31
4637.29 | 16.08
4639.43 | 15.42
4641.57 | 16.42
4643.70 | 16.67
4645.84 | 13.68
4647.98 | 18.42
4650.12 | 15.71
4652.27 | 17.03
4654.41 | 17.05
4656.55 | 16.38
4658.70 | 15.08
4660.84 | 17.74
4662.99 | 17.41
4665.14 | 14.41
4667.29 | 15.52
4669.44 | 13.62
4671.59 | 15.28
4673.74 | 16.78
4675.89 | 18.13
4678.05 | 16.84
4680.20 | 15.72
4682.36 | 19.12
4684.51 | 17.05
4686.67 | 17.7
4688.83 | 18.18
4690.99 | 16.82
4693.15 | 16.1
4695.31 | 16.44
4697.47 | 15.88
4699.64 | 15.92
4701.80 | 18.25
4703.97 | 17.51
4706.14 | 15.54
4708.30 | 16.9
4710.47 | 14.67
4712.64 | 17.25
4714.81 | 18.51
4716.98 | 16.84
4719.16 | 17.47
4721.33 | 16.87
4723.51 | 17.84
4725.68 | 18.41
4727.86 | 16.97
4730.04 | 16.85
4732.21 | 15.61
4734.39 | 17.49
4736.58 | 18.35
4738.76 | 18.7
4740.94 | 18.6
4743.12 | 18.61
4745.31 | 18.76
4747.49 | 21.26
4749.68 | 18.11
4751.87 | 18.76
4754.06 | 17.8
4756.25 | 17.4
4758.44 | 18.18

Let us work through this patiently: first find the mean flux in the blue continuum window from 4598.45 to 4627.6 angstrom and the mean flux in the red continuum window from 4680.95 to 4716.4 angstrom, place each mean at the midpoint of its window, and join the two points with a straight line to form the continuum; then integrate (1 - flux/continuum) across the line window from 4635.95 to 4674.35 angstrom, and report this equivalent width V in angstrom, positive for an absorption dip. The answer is 3.6 angstrom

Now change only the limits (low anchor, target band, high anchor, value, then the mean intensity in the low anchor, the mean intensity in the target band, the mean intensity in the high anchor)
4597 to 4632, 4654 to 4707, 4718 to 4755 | 4.53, 18.3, 16.6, 18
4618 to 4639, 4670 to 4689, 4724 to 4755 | 1.19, 18.2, 17.1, 18.2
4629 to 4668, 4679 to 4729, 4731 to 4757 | 1.52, 16.6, 17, 18.3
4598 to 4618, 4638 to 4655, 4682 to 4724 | 1.33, 18.1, 16.3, 17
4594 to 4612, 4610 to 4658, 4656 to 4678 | -1.91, 17.6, 17.5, 16.1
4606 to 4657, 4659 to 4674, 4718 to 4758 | 1.70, 17.6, 15.7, 18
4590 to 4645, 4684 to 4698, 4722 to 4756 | 0.86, 17.9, 16.9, 18.1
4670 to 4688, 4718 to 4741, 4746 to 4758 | 0.79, 17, 17.5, 18.6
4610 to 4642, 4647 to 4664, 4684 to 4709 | 0.73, 18.1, 16.8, 16.9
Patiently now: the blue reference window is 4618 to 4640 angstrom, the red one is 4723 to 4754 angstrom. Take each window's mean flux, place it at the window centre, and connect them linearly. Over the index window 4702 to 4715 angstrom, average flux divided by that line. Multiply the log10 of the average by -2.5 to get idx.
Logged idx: 0.09 mag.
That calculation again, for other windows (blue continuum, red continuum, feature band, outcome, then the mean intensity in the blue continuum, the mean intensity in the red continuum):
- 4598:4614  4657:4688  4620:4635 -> -0.07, 17.7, 16.5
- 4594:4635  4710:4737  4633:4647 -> 0.11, 18.3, 17.2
